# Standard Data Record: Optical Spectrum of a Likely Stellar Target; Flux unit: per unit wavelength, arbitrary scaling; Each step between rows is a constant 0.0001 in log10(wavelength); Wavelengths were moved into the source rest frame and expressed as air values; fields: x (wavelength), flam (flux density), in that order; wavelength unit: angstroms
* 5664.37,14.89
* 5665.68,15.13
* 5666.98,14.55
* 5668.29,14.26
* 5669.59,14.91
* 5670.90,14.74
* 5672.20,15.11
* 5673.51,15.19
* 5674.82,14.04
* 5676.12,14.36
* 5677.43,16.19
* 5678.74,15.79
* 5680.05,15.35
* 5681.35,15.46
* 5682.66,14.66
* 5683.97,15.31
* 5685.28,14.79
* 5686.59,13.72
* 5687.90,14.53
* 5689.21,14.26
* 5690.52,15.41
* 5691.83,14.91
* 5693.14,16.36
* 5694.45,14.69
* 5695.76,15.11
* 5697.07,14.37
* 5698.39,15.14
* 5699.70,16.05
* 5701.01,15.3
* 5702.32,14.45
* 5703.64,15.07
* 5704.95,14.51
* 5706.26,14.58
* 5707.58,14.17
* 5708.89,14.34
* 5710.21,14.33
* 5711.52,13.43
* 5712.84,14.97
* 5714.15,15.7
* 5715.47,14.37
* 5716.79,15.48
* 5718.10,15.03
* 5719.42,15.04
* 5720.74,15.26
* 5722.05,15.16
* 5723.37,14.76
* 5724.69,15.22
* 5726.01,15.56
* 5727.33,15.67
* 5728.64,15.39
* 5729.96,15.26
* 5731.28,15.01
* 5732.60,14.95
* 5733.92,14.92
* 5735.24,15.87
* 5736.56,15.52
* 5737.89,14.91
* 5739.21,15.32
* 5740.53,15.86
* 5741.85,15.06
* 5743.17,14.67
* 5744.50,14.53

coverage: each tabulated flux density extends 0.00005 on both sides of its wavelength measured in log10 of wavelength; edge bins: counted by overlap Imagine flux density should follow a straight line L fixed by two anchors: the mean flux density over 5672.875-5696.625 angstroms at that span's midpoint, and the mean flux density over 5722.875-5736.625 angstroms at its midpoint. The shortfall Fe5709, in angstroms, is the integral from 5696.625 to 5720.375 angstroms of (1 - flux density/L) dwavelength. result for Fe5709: 0.5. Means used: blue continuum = 15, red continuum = 15.3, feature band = 14.8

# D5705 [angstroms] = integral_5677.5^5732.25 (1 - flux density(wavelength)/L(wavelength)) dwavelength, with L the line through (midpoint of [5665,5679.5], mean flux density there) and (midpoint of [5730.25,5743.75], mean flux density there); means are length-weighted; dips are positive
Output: 0.3 angstroms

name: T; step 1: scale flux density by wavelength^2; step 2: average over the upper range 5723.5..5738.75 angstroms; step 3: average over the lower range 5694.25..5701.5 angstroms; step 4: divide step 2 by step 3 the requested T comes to 1.02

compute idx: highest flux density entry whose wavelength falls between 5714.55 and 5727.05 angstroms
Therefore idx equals 15.56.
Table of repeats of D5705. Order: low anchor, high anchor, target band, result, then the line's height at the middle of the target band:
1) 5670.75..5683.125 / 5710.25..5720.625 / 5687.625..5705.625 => -0.1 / 15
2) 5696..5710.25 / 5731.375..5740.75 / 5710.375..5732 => 0.0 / 15.1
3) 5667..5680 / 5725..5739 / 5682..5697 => 0.2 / 15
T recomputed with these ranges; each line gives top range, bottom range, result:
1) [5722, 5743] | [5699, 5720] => 1.04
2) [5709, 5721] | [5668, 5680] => 1.00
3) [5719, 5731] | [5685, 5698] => 1.04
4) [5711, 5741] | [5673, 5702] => 1.02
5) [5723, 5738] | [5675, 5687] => 1.03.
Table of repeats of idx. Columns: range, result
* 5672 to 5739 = 16.36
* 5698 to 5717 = 16.05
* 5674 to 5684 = 16.19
